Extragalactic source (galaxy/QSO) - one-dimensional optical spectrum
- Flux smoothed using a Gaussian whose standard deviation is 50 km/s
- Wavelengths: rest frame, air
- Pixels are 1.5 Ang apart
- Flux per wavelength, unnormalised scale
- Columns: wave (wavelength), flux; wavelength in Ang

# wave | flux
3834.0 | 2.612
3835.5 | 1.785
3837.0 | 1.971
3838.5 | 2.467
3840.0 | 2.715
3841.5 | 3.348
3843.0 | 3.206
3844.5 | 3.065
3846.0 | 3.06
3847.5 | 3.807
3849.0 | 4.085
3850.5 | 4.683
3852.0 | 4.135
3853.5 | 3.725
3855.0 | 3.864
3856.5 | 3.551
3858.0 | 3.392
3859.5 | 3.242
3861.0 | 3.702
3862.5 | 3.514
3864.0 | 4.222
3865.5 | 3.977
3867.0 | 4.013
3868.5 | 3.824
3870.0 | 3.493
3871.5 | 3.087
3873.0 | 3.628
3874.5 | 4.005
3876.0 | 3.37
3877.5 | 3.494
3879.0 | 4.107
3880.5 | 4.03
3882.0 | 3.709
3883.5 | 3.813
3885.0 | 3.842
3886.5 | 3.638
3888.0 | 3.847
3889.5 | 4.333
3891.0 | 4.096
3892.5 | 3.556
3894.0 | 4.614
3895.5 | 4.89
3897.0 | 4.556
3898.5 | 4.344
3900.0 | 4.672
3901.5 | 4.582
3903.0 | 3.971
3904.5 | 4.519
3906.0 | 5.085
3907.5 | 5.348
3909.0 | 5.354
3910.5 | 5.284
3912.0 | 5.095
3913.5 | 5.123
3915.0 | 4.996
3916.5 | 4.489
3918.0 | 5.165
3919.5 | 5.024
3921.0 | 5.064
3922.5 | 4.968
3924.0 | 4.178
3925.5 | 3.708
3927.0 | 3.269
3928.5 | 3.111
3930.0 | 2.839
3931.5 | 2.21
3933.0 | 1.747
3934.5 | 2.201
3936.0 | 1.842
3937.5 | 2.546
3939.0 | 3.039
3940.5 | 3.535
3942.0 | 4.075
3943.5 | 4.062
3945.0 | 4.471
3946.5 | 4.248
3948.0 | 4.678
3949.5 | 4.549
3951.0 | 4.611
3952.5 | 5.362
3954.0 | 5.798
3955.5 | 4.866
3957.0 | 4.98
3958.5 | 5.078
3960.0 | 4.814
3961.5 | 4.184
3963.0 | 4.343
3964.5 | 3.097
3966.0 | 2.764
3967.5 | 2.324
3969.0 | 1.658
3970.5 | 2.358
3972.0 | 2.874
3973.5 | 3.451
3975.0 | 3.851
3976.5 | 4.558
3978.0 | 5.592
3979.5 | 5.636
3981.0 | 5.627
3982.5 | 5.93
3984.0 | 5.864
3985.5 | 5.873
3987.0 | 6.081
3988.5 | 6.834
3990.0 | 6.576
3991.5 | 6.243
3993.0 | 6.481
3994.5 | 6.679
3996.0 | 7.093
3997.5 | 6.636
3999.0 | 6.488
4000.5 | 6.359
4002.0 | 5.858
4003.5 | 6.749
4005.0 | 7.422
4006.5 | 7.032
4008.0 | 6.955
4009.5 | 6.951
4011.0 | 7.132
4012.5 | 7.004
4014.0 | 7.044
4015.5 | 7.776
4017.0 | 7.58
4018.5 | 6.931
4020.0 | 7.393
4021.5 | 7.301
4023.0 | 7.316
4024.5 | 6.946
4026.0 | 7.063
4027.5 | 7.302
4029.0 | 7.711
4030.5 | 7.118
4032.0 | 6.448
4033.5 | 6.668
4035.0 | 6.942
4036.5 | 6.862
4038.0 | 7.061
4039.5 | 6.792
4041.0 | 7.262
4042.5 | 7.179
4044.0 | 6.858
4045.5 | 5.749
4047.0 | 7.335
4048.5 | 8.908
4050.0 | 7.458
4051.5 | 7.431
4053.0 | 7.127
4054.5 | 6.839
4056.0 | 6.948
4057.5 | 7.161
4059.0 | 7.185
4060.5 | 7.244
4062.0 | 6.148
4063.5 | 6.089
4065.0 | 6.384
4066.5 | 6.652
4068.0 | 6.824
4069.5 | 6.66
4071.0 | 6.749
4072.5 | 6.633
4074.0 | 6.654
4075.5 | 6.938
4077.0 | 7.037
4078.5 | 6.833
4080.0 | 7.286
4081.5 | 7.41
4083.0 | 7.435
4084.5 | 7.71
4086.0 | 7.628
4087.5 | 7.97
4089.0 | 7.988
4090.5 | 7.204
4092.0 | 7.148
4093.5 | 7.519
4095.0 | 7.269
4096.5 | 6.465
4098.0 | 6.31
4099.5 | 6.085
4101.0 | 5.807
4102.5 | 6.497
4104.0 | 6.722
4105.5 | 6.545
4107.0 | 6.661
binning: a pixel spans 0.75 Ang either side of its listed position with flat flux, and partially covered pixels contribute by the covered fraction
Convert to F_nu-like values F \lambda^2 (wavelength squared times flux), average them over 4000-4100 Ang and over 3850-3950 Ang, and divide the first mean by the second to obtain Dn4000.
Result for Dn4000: 1.9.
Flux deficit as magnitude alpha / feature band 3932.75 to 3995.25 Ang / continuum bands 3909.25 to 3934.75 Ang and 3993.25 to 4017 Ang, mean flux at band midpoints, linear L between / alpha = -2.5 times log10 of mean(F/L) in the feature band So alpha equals 0.25 mag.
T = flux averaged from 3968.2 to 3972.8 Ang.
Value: 2.31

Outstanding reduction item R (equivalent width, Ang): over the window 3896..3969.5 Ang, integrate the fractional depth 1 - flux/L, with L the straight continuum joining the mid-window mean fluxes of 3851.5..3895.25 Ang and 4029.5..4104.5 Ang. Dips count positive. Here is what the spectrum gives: 9.2 Ang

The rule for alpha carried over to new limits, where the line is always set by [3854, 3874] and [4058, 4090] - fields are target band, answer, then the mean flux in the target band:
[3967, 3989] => 0.205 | 4.57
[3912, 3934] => 0.144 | 4.01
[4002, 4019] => -0.180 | 7.09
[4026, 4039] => -0.107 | 7.01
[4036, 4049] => -0.090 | 7.08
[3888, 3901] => -0.052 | 4.36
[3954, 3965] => 0.129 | 4.6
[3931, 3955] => 0.314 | 3.71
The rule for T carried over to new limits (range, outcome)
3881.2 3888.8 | 3.78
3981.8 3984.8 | 5.9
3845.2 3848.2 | 3.42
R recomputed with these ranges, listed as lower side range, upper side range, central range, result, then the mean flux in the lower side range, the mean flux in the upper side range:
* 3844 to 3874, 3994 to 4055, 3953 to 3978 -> 8.36 Ang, 3.71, 7.05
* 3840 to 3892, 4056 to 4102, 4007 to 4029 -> -4.34 Ang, 3.72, 6.95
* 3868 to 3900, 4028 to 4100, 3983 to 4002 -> -1.97 Ang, 3.94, 7.03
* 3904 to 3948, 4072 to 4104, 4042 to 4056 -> -1.96 Ang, 4.03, 7.04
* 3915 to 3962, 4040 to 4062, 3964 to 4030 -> -2.77 Ang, 4.04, 7.15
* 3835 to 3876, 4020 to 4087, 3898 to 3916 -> -1.89 Ang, 3.47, 7.04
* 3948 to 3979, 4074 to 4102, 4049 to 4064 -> -1.62 Ang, 4.08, 7.1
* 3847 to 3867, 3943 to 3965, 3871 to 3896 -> 1.11 Ang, 3.85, 4.63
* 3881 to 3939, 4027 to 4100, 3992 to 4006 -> -2.05 Ang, 4.08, 7.04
